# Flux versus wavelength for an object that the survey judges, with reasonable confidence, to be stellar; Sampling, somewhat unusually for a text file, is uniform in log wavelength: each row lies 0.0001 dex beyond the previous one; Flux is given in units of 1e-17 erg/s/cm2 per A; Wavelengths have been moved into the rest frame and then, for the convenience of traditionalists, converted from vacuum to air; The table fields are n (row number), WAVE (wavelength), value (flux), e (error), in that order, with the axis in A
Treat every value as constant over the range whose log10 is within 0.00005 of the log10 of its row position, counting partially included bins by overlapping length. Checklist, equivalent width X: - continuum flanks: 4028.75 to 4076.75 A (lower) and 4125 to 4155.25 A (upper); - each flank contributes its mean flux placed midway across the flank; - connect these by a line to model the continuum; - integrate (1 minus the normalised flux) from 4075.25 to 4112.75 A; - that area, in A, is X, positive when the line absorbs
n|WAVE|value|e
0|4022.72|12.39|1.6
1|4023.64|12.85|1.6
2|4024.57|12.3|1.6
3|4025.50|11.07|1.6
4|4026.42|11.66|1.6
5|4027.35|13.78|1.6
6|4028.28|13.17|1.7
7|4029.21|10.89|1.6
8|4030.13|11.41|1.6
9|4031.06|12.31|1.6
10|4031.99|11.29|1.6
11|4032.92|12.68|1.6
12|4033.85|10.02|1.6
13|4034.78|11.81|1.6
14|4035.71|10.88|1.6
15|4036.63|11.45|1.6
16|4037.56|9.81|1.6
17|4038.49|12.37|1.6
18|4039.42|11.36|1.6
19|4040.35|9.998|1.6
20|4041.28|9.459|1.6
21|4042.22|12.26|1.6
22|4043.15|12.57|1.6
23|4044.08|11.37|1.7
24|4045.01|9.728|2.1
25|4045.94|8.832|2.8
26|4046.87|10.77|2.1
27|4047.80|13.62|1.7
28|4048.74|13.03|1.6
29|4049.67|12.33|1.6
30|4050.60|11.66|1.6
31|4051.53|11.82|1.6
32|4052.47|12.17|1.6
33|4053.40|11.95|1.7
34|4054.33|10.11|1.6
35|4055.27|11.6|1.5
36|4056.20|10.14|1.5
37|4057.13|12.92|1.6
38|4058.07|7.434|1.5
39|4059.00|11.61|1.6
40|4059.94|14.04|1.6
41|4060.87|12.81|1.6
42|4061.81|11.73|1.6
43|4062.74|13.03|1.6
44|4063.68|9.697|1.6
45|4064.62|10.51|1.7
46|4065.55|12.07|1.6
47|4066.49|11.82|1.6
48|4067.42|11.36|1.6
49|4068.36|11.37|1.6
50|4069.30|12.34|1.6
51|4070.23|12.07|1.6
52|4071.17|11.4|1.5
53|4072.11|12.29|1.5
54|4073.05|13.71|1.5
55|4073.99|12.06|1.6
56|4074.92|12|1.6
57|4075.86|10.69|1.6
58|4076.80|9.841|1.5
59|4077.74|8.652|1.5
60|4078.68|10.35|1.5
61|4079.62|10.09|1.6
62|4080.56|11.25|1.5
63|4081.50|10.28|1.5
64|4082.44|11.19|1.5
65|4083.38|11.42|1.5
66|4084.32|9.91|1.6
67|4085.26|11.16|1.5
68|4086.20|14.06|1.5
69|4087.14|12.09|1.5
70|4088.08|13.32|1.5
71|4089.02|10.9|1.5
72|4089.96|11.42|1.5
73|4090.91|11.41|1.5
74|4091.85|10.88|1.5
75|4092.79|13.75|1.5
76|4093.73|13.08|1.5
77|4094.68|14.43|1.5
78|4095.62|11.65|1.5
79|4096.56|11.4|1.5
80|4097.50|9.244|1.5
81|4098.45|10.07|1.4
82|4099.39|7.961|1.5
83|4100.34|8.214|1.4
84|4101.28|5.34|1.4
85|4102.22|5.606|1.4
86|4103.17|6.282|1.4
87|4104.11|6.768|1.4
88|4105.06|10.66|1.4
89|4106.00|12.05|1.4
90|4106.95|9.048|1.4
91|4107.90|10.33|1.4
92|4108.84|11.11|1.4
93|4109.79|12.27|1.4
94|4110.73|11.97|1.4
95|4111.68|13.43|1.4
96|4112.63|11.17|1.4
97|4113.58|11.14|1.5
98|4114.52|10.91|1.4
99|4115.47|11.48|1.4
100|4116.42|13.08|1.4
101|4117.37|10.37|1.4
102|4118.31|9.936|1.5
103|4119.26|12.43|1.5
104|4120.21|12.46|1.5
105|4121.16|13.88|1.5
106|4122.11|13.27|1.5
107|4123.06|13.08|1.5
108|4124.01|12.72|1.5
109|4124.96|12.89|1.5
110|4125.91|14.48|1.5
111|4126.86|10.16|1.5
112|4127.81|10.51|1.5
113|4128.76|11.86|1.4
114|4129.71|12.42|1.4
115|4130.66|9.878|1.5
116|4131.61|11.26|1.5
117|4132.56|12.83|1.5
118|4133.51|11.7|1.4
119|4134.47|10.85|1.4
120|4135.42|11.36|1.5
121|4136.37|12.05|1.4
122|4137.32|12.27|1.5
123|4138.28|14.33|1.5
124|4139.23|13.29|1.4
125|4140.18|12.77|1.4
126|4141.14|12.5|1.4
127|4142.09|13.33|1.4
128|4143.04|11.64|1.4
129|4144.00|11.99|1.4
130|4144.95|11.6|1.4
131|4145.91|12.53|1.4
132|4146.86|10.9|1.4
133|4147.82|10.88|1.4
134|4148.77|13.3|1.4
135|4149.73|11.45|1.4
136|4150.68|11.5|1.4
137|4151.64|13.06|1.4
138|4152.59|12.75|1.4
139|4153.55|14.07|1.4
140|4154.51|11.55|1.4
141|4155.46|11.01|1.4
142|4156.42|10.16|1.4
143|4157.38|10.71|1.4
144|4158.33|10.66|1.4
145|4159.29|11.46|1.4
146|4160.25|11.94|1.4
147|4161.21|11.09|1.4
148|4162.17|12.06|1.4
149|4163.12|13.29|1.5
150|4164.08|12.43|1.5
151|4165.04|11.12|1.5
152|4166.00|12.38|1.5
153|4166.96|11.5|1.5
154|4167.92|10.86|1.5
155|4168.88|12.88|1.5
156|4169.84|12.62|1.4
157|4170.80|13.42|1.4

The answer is 3.7 A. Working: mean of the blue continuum 11.5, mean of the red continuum 12.1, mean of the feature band 10.6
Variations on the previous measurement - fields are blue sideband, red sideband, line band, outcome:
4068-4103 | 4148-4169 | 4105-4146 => -1.8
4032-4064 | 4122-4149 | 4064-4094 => 0.4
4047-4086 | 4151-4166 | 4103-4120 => 1.1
